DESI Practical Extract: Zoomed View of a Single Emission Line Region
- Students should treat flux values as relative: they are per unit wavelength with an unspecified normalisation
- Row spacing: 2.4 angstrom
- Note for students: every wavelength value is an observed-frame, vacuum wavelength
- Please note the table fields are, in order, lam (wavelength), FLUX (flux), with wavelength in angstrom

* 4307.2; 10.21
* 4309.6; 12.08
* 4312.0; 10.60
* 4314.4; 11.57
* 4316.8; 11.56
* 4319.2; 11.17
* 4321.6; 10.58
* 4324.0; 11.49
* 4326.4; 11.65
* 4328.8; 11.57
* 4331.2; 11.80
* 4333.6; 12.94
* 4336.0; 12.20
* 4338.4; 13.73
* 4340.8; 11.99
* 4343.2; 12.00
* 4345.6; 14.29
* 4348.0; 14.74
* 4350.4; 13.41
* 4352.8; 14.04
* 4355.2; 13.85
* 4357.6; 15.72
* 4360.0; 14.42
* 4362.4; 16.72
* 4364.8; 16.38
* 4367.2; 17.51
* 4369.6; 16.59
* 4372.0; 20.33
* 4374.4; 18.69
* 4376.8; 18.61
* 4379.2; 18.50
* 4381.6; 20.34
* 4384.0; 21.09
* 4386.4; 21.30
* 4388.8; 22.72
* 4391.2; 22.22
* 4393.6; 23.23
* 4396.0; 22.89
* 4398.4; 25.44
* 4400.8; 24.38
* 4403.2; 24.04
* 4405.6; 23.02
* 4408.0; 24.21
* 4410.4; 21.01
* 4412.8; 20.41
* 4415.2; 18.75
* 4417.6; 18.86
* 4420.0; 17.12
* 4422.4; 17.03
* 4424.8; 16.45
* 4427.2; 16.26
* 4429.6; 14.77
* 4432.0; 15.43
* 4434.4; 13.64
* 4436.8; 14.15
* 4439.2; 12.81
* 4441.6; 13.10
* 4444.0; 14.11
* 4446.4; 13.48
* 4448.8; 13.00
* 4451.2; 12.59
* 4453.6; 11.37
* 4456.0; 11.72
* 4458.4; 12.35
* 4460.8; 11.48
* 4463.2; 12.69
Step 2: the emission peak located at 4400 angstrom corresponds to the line C IV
